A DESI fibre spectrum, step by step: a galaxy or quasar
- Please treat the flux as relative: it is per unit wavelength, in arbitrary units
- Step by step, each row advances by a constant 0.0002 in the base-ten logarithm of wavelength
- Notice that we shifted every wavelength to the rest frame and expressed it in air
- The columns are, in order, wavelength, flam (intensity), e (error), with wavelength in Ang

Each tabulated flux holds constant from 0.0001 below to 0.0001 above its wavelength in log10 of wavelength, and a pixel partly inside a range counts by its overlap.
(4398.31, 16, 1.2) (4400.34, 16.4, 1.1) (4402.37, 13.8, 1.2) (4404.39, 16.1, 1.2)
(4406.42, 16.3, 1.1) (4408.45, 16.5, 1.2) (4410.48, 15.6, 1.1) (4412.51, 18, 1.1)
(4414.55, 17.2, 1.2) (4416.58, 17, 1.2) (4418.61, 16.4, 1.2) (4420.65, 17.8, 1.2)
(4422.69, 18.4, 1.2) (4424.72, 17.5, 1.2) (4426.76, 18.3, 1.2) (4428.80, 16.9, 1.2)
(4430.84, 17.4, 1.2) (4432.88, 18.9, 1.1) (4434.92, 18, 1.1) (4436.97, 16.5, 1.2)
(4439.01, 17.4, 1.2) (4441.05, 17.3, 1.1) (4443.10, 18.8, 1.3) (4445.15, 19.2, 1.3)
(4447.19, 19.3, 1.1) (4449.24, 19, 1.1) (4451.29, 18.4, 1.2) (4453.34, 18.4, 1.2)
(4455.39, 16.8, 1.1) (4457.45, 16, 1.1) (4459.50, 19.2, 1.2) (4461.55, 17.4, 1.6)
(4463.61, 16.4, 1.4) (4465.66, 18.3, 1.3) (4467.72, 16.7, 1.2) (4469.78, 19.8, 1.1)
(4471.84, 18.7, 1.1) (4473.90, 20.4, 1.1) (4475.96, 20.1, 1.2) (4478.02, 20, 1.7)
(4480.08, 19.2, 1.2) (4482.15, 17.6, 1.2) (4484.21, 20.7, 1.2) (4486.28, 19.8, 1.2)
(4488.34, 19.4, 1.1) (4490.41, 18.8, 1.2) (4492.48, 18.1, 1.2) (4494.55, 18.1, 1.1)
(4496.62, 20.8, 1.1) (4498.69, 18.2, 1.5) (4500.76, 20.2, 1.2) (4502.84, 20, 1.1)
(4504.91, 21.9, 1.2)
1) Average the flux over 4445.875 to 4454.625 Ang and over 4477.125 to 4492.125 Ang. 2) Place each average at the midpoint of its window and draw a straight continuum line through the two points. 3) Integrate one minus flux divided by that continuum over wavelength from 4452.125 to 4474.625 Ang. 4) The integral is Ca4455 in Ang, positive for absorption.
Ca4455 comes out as 1.16 Ang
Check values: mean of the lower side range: 18.7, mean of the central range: 18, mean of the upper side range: 19.3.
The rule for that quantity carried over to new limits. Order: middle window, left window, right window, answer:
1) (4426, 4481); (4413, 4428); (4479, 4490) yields 0.6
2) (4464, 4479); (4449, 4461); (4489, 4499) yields -0.6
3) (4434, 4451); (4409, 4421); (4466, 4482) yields -0.2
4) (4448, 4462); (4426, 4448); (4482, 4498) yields 0.4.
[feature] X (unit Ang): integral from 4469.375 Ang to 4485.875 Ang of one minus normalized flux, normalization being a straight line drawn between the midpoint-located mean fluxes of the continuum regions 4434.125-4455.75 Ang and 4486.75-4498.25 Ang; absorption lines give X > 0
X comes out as -0.7 Ang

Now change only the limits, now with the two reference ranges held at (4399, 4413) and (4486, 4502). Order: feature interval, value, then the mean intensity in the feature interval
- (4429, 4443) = -0.4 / 17.6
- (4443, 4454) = -0.8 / 18.9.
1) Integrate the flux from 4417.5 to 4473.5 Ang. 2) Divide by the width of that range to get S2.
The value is 17.9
